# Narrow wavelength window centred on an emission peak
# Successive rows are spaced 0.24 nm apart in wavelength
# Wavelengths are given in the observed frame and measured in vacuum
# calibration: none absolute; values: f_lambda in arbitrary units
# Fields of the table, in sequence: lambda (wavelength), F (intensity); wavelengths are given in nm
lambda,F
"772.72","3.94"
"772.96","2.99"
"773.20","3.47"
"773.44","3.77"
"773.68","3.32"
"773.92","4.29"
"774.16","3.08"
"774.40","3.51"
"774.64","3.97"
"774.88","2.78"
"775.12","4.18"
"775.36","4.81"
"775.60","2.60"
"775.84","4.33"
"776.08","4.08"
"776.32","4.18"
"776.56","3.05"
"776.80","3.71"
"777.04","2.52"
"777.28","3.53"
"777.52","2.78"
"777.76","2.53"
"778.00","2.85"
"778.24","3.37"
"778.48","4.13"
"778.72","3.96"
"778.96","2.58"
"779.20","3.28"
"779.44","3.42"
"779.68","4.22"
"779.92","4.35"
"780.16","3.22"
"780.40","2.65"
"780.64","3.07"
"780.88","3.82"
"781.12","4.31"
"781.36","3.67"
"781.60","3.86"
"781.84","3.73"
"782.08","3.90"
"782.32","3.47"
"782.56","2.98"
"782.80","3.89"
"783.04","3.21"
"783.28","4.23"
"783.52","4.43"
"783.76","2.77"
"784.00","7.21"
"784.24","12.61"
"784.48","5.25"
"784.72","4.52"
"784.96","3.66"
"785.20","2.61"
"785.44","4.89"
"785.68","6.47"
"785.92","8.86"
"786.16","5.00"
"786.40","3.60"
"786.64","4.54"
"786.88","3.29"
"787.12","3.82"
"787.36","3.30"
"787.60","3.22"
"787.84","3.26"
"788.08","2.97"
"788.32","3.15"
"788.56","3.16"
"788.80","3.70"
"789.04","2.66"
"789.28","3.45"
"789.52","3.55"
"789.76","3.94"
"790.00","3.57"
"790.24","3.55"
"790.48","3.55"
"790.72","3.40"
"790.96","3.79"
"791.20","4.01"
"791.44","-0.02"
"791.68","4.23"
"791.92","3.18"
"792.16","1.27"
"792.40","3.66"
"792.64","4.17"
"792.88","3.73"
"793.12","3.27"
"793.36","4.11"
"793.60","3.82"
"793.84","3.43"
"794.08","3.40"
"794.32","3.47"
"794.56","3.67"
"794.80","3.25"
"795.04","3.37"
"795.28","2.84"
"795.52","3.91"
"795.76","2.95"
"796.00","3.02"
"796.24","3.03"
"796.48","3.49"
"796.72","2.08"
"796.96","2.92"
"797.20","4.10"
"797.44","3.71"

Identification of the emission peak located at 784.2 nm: [S II]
